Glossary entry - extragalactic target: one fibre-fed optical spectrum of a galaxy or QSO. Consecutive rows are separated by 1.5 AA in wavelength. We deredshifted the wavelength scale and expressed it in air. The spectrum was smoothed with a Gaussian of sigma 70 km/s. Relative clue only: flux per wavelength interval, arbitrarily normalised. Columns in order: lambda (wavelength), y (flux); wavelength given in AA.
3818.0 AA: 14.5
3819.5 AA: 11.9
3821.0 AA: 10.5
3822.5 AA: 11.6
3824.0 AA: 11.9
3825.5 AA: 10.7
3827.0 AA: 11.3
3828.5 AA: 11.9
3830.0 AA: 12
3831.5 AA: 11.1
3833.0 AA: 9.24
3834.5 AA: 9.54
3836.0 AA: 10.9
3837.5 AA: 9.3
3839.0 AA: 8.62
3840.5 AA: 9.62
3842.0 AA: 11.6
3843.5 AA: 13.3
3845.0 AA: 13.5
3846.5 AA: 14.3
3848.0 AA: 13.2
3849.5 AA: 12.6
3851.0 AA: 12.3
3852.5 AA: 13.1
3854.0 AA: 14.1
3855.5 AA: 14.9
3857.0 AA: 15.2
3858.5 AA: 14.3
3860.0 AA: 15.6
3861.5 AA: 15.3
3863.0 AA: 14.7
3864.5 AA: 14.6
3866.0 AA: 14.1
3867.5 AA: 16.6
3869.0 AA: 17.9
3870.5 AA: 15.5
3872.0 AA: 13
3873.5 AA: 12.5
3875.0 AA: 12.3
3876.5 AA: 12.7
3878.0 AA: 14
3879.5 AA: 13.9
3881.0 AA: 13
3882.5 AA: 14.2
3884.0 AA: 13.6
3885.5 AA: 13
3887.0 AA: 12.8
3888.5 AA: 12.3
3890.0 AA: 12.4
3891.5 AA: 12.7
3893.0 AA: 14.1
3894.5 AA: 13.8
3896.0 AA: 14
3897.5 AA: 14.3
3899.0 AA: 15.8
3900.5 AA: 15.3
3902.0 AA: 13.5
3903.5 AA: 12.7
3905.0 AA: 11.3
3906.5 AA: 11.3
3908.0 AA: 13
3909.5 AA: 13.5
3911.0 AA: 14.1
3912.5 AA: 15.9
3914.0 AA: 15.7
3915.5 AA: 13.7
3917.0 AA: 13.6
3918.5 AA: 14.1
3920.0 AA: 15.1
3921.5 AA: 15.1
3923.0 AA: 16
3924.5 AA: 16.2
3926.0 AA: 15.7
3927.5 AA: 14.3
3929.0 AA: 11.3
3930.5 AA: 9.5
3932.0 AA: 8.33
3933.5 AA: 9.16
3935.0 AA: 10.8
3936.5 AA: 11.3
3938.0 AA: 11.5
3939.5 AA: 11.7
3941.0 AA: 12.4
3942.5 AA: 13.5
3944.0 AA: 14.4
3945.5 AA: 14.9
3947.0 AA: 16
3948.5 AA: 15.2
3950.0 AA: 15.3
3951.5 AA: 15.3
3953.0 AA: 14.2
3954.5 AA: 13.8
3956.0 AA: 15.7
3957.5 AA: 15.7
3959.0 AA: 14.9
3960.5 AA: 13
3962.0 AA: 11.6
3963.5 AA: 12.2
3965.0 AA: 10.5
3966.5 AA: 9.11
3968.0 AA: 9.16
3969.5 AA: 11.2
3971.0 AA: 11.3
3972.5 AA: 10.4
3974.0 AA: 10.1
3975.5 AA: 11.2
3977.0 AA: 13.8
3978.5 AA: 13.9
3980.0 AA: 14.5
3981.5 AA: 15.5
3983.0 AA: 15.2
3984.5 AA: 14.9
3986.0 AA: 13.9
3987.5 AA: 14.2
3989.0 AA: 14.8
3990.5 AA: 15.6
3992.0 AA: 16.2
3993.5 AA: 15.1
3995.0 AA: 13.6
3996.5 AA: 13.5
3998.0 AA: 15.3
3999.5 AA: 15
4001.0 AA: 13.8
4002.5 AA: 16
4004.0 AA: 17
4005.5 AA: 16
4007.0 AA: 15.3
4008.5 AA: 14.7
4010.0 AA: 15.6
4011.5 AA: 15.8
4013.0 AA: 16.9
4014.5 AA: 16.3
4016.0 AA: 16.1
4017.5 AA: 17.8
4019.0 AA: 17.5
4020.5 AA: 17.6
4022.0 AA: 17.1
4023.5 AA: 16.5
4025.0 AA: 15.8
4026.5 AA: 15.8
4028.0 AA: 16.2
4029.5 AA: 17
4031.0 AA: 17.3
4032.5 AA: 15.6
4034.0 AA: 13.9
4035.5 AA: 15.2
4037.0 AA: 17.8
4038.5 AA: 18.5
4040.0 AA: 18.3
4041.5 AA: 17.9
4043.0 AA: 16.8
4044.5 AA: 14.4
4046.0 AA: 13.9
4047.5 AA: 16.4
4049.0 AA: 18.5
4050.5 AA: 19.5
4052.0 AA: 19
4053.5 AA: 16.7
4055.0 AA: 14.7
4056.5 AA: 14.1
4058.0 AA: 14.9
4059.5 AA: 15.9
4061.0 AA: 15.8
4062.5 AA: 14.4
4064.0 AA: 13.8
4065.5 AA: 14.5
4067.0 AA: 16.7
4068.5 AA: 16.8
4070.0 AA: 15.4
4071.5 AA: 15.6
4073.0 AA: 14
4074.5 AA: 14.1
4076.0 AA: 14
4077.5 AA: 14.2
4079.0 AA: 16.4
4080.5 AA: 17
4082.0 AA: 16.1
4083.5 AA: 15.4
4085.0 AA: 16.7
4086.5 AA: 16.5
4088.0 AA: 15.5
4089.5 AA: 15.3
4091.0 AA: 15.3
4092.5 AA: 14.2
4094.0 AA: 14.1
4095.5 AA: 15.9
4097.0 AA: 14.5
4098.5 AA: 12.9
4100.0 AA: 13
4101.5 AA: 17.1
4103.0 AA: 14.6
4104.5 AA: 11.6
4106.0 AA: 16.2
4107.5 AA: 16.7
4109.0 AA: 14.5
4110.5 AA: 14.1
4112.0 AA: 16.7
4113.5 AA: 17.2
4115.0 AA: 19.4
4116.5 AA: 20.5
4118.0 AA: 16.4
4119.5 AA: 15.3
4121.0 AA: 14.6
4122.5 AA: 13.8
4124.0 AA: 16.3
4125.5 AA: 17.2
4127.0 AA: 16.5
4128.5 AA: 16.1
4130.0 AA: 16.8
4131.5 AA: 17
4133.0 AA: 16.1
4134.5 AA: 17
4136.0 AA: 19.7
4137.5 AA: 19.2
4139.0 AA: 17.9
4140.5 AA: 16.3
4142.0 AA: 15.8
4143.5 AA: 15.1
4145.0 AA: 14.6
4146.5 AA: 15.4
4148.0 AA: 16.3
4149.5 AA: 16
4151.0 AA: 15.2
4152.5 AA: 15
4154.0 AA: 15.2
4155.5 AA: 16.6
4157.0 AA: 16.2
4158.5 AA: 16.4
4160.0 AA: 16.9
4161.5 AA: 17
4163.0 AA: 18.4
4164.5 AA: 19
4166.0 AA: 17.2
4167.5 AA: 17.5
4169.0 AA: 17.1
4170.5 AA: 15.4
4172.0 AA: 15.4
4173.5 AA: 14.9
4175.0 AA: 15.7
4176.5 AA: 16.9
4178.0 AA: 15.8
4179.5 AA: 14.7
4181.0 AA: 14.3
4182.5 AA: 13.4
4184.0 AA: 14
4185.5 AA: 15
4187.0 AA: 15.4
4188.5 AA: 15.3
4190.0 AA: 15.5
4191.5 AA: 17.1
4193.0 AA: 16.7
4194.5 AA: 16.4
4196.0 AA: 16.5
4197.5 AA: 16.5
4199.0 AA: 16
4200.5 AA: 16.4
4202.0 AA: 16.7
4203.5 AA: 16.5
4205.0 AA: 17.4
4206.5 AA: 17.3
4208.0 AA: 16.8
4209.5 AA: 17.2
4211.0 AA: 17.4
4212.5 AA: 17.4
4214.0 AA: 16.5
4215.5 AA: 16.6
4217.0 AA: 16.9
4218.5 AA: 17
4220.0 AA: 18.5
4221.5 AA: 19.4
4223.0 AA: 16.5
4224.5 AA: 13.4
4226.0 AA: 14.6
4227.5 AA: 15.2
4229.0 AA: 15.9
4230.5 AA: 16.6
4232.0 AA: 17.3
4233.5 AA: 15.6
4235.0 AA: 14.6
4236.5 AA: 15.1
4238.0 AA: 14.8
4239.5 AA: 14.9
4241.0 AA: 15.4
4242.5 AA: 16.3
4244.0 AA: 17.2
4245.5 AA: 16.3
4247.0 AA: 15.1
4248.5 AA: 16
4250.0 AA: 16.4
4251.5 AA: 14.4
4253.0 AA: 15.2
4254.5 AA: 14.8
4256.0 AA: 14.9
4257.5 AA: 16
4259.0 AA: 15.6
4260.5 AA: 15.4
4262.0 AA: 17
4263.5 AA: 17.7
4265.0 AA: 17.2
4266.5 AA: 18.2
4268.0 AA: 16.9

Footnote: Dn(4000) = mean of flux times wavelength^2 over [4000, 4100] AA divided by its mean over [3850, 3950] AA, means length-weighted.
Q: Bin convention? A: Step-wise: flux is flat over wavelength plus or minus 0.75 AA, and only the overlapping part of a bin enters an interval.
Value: 1.3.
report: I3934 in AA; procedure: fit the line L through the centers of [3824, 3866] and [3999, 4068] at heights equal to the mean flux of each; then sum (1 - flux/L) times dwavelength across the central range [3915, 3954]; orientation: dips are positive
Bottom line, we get 2.29 AA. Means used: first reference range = 12.5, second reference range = 16.2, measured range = 13.4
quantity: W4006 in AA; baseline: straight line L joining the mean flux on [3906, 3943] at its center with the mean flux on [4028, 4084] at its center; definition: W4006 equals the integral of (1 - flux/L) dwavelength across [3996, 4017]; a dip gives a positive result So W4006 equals -1.0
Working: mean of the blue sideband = 13.1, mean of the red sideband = 16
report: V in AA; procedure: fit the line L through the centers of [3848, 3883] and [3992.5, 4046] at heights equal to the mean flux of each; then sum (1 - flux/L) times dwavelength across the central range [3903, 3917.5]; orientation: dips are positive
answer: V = 1.2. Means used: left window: 14.2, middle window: 13.5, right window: 16.1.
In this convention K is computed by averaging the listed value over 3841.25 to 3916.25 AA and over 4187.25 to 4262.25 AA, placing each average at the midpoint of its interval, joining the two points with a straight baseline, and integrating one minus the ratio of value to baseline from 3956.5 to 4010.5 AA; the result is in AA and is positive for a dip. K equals 3.1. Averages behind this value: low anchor 13.8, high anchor 16.2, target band 13.7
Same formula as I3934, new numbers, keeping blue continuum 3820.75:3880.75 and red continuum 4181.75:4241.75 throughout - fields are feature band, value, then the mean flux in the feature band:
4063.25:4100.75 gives -0.4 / 15.1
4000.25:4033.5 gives -4.3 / 16.2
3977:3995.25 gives -0.9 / 14.8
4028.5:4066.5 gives -4.0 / 16.2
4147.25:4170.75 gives -1.4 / 16.6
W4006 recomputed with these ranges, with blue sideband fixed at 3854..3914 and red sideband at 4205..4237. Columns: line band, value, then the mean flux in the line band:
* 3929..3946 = 3.4 AA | 11.5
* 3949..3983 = 3.9 AA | 12.9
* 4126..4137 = -0.9 AA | 17.1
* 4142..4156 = 0.4 AA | 15.5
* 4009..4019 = -1.0 AA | 16.5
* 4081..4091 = -0.3 AA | 15.9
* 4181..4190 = 0.9 AA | 14.7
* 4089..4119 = 0.2 AA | 15.5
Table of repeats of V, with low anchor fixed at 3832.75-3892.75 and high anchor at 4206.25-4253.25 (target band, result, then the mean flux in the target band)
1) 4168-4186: 0.57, 15.3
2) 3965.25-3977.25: 2.93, 10.6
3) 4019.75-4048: -3.55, 16.4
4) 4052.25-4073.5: -0.74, 15.3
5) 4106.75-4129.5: -1.62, 16.4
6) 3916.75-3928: -1.16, 15.1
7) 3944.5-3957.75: -1.11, 15.1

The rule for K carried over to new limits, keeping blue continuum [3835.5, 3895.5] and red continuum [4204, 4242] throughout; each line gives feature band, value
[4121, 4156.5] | -1.43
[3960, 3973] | 3.03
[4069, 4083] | -0.10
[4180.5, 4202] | 0.55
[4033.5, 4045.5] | -1.43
